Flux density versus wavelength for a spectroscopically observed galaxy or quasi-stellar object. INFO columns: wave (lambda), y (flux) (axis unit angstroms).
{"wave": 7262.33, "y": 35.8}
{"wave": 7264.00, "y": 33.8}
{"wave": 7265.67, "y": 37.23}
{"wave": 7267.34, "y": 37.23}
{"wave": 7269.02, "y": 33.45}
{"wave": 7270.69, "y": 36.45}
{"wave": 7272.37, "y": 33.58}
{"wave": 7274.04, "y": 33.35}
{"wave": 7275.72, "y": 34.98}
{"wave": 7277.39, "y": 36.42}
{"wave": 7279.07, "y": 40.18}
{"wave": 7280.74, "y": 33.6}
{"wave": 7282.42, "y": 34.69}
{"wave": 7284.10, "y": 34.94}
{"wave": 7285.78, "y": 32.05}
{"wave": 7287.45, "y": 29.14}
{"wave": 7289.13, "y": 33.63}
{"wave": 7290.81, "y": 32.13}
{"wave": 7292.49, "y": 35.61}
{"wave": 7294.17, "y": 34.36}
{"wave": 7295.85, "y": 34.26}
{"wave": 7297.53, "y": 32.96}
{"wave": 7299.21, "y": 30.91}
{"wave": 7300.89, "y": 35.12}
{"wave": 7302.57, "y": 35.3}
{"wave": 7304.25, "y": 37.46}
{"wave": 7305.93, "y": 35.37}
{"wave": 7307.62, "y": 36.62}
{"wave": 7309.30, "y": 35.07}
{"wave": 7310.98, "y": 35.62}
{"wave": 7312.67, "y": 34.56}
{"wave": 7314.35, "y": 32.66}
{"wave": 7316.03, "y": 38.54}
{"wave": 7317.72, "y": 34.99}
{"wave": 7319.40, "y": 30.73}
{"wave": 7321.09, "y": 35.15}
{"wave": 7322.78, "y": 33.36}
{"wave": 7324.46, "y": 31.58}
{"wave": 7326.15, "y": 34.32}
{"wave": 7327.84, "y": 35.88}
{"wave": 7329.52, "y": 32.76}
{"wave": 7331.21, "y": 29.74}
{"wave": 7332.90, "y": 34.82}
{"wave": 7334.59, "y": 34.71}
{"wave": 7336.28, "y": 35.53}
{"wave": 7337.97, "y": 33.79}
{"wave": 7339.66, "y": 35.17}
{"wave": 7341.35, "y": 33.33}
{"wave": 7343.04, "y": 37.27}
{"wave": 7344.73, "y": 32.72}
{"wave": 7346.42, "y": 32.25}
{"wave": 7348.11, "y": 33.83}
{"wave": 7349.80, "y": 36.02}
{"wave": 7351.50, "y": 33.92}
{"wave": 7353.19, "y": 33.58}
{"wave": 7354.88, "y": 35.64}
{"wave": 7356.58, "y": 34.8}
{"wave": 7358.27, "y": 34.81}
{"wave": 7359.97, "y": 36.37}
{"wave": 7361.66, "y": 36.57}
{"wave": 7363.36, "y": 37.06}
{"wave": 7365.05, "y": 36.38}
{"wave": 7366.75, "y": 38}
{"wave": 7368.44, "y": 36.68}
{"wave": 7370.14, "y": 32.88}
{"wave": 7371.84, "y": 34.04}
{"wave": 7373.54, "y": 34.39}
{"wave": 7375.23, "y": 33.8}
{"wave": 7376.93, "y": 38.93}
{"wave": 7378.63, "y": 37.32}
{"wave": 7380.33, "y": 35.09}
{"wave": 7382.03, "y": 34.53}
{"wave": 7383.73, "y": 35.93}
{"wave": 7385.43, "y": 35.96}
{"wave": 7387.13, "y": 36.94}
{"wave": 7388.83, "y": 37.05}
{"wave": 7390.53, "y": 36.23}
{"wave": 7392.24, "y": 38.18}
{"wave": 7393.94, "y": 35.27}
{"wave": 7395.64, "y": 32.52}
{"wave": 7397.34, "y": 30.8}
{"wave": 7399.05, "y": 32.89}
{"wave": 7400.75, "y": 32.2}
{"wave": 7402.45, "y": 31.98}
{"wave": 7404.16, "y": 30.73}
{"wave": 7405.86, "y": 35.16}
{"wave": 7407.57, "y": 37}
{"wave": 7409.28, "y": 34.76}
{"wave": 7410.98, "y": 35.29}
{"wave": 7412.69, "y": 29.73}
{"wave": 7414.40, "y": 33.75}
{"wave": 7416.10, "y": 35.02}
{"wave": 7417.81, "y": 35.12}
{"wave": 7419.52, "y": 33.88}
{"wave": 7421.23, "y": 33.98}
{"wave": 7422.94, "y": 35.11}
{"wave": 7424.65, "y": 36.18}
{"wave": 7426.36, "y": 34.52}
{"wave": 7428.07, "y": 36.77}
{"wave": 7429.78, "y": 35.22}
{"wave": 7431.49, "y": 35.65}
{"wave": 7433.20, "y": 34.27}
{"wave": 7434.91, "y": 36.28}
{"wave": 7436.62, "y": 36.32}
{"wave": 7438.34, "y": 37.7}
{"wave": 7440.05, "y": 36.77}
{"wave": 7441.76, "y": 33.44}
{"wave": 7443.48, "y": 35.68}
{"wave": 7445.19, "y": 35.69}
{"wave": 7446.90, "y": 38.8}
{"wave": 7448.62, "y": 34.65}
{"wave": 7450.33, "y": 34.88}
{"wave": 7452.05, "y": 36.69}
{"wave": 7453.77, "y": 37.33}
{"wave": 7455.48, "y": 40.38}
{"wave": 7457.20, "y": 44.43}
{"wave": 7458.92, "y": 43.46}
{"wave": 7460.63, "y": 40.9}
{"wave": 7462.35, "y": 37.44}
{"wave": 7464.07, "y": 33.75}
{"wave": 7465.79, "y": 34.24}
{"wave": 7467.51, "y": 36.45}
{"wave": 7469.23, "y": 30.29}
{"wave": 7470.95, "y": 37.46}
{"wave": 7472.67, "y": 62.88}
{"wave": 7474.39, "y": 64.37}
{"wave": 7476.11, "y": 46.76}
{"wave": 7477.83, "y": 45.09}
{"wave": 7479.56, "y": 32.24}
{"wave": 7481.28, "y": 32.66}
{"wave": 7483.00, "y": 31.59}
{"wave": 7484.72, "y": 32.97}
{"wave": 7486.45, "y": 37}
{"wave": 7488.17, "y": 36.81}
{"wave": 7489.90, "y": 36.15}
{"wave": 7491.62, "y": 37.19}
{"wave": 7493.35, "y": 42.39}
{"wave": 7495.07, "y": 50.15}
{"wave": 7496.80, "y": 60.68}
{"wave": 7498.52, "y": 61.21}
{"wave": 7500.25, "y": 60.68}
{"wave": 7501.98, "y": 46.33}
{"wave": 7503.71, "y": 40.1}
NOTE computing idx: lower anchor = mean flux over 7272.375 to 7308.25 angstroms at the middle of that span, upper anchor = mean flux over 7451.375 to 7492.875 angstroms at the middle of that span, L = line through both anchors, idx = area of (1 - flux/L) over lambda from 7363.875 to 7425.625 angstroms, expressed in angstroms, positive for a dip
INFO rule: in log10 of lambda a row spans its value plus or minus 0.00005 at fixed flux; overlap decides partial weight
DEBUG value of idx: 4.1 angstroms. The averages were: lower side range 34.4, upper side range 39.6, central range 34.8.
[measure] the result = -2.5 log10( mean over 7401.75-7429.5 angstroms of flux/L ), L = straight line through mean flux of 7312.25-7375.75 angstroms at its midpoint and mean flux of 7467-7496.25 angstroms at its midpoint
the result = 0.11 mag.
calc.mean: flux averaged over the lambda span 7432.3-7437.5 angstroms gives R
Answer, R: 35.6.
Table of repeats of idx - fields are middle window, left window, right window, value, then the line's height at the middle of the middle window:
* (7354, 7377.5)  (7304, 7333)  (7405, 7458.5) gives -0.49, 35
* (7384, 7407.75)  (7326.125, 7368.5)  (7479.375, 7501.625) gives 1.94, 37.5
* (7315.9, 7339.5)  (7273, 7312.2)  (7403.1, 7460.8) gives 0.67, 34.9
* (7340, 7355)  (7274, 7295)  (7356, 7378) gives 0.50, 35.4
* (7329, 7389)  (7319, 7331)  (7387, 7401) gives -1.92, 34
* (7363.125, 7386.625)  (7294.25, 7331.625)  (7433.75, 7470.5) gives -0.21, 35.5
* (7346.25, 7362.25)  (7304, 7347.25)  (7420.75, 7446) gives -0.08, 34.7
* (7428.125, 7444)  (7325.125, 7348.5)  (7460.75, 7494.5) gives 0.88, 37.9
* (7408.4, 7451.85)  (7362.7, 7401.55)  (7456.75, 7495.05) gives 2.92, 37.7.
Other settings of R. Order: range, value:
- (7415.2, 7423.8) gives 34.6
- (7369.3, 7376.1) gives 33.8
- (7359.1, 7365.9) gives 36.6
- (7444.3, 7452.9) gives 36.2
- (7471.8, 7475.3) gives 63.4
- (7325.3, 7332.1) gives 33.2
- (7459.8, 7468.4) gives 36.5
